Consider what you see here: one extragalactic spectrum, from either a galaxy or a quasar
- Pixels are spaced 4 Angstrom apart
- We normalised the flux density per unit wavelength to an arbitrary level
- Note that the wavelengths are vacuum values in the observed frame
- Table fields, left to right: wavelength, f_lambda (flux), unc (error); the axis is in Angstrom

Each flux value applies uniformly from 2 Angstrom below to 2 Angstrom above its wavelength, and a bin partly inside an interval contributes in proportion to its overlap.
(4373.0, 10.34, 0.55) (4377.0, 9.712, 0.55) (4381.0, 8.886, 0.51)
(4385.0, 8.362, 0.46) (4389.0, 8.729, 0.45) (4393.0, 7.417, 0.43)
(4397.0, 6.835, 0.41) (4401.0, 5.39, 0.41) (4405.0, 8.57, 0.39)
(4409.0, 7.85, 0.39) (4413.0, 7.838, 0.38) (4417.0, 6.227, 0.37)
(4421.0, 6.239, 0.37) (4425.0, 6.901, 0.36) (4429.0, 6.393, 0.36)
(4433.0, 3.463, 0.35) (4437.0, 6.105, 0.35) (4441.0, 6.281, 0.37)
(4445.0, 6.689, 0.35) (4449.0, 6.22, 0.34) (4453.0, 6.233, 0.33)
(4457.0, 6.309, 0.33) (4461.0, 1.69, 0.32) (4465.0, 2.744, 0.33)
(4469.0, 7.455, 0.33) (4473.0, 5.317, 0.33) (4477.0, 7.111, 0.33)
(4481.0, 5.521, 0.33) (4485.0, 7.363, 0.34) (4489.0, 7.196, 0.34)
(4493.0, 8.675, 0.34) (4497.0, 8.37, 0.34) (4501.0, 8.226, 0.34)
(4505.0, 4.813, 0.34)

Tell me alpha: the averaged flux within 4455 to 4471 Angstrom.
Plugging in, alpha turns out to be 4.55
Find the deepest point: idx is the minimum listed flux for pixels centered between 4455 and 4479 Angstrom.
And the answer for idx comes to 1.69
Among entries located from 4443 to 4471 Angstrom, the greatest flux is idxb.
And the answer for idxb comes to 7.455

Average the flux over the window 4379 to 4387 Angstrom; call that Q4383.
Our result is 8.62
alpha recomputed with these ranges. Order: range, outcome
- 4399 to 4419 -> 7.17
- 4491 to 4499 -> 8.52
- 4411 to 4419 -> 7.03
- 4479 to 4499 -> 7.42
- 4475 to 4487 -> 6.67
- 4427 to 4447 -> 5.79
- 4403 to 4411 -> 8.21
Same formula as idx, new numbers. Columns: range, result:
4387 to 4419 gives 5.39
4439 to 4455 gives 6.22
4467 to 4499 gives 5.317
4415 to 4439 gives 3.463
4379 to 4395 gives 7.417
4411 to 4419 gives 6.227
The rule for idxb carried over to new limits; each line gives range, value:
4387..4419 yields 8.729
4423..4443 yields 6.901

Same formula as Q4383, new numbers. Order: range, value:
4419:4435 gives 5.75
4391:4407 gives 7.05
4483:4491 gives 7.28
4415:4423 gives 6.23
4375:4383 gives 9.3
